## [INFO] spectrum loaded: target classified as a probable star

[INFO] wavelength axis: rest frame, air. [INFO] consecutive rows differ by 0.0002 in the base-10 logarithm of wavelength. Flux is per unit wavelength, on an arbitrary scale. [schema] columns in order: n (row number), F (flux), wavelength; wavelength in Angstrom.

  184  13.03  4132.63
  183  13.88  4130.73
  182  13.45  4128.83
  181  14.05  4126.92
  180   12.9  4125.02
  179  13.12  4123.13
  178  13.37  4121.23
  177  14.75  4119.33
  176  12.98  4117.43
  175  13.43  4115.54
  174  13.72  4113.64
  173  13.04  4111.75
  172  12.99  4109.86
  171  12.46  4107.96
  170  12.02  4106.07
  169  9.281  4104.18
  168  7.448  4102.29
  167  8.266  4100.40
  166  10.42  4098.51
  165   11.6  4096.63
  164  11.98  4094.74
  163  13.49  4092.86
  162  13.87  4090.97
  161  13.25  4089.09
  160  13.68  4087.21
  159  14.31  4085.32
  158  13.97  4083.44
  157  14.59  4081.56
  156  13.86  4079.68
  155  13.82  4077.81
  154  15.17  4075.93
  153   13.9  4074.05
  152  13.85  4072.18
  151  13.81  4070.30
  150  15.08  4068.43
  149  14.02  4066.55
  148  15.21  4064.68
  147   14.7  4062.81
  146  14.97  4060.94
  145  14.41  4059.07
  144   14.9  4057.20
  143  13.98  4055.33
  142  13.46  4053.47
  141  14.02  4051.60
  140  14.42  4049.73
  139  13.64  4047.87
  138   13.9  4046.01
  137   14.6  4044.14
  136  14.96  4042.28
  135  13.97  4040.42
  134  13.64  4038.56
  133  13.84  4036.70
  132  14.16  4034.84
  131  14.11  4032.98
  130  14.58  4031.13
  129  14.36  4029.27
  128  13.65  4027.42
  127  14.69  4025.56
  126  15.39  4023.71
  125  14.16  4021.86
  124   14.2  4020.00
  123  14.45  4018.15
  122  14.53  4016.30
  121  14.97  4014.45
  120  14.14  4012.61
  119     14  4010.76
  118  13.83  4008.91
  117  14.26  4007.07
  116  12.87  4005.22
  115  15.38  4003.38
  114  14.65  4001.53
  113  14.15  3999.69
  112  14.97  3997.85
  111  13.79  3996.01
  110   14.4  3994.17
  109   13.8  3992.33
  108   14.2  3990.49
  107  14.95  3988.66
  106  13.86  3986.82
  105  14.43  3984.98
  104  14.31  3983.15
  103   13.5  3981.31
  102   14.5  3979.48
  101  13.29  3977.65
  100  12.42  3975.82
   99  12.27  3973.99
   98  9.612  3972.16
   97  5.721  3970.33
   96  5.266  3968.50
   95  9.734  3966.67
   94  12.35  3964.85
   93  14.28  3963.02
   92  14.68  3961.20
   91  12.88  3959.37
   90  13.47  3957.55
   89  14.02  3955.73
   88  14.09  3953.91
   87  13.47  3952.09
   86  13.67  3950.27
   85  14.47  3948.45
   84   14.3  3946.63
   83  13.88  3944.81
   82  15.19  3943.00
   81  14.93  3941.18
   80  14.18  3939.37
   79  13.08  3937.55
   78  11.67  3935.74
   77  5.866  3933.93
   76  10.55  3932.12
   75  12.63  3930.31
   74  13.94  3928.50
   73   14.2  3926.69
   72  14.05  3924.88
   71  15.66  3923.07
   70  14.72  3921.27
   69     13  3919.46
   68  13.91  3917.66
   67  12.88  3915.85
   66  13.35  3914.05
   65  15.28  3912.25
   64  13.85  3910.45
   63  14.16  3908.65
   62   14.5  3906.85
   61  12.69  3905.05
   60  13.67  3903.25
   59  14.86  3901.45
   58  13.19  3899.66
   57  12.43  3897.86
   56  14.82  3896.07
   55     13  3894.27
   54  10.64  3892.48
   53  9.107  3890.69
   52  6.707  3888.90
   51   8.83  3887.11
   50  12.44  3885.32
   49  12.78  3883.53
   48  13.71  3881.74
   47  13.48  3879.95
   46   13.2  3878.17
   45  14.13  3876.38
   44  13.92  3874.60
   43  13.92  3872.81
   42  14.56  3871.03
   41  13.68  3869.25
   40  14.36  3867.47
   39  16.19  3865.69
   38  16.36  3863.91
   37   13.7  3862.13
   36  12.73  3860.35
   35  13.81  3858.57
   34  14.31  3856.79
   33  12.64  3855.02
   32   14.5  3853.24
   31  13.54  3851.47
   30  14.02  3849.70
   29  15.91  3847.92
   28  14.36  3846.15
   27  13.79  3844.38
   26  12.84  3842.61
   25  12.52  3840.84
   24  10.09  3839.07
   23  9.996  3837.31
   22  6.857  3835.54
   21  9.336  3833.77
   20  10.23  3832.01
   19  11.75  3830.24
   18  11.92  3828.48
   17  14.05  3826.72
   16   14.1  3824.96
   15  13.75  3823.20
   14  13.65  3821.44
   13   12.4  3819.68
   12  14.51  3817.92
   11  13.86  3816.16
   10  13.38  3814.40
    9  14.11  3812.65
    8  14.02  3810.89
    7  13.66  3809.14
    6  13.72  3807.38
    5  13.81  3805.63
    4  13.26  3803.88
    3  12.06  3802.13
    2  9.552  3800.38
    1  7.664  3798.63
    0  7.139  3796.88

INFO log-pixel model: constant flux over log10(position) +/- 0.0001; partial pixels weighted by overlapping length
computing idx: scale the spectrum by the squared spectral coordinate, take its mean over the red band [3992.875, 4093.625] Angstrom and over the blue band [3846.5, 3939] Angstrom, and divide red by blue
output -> 1.2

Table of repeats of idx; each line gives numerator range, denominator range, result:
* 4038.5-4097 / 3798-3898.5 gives 1.23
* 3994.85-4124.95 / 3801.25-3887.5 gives 1.16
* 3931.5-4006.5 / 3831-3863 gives 1.11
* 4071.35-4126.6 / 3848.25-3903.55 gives 1.09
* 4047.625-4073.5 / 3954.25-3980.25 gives 1.27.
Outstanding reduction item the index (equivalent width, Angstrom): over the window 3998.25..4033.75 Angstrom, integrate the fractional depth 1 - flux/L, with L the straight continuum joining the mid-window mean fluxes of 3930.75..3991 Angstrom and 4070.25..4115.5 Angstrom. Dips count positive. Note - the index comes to -4.63 Angstrom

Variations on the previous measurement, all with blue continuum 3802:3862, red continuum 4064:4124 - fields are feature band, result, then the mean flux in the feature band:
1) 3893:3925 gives -2.2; 13.8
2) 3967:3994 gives 1.4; 12.3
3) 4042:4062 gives -2.0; 14.3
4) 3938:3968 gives -1.4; 13.6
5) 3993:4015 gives -2.2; 14.3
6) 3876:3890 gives 1.3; 11.8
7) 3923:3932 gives -0.5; 13.6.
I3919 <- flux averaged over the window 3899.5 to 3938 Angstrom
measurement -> 13.3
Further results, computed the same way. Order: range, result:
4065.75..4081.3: 14.2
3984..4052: 14.3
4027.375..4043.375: 14.2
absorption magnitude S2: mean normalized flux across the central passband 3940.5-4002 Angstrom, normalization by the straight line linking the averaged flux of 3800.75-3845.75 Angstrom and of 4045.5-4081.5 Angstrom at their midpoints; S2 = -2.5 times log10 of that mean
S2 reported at 0.03 mag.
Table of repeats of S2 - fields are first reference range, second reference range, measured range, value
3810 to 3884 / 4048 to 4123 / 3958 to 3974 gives 0.23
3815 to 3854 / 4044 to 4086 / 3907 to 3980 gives 0.04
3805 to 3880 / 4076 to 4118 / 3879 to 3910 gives 0.06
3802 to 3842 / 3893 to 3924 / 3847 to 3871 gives -0.10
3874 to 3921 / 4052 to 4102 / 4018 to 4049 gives -0.07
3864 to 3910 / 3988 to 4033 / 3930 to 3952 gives 0.06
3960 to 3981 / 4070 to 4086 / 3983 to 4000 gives -0.20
